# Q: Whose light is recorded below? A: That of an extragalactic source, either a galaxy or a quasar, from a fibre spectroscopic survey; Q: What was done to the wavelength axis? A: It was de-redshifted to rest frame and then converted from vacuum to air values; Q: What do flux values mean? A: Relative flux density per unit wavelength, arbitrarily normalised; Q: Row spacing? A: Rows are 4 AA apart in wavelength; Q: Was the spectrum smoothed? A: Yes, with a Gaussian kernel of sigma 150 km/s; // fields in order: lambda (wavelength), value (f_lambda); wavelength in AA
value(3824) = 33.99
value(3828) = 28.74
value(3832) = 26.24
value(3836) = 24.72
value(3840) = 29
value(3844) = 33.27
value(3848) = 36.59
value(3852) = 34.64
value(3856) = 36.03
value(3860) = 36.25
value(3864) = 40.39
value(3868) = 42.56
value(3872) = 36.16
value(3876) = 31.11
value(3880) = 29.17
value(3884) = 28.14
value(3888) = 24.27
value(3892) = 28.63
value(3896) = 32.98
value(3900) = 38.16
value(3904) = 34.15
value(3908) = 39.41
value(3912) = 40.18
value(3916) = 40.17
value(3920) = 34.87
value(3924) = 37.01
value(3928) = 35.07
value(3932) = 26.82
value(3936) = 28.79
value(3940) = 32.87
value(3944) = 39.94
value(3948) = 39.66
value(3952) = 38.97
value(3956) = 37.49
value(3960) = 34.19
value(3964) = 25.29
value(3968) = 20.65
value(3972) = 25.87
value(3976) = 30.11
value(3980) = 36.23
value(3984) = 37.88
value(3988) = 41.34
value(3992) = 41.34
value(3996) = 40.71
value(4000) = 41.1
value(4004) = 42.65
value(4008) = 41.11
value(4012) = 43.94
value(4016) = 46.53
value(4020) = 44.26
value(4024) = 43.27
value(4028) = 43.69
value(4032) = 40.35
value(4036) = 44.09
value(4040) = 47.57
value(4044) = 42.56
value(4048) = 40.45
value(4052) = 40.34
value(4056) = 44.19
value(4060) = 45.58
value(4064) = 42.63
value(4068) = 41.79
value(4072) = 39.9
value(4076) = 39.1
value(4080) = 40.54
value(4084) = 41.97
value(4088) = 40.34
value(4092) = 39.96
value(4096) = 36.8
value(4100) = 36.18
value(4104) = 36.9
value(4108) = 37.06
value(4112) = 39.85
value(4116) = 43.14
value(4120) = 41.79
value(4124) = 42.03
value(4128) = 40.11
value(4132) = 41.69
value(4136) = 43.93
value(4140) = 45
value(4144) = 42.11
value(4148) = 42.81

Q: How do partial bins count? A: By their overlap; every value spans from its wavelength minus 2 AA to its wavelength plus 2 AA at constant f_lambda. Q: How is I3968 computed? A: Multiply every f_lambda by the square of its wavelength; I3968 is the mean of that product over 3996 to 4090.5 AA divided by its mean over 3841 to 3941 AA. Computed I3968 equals 1.3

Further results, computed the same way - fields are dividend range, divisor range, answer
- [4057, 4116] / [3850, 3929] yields 1.26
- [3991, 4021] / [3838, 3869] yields 1.29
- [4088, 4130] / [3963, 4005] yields 1.20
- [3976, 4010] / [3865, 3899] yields 1.31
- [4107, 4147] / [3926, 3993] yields 1.35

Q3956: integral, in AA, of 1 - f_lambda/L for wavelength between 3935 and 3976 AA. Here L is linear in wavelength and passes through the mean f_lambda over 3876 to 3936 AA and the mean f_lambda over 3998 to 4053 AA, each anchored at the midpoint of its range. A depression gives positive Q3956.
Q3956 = 5.3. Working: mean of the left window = 33.3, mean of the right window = 43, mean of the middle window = 32.3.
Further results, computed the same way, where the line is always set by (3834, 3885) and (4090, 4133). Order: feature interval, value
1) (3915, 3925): -0.5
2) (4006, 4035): -4.5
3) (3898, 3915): -1.6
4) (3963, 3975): 4.0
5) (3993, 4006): -1.6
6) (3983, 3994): -1.1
